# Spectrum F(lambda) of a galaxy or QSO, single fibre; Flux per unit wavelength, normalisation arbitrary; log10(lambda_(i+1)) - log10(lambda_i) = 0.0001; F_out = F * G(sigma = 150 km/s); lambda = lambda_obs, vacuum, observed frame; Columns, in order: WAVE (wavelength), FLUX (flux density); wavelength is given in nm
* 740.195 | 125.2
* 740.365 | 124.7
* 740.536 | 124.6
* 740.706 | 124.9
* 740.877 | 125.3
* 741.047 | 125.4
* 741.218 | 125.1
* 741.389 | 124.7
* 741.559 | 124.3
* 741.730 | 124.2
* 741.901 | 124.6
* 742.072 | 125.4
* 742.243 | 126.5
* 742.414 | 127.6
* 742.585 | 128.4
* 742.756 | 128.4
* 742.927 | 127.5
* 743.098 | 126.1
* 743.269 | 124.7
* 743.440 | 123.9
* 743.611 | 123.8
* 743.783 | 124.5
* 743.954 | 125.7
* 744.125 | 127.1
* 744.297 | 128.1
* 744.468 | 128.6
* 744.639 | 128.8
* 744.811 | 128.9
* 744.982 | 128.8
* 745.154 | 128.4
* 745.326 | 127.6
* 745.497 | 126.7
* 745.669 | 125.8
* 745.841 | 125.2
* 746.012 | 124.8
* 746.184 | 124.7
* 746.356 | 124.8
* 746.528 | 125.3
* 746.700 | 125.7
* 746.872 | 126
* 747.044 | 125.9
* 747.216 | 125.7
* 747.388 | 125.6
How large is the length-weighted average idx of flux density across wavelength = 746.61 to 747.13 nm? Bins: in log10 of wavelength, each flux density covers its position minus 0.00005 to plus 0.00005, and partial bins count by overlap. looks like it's 126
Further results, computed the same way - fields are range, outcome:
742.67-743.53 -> 126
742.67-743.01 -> 128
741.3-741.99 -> 124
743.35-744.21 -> 125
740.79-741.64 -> 125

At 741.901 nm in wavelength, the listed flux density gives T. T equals 124.6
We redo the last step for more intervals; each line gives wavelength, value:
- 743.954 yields 125.7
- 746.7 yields 125.7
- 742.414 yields 127.6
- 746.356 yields 124.8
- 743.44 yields 123.9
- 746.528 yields 125.3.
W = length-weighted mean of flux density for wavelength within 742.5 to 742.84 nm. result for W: 128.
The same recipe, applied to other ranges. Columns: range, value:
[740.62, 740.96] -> 125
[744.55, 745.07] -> 129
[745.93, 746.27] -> 125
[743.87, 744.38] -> 127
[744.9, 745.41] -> 128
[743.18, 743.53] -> 124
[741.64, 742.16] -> 125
